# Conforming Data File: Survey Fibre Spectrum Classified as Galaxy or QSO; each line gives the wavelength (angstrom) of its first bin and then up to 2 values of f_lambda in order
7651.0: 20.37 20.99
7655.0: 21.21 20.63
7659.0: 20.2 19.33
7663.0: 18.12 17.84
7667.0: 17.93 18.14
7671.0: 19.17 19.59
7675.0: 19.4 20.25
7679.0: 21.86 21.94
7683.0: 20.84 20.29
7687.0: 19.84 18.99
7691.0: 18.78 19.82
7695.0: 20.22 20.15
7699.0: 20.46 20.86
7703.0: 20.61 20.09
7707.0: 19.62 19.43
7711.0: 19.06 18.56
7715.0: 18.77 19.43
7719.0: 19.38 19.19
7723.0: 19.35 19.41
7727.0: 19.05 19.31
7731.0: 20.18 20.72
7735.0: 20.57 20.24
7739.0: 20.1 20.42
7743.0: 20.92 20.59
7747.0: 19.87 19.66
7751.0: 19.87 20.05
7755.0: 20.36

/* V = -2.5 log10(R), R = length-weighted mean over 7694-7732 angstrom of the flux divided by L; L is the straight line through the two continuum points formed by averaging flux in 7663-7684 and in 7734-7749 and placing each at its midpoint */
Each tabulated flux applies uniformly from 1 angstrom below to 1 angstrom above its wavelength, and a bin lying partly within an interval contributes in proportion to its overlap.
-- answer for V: 0.02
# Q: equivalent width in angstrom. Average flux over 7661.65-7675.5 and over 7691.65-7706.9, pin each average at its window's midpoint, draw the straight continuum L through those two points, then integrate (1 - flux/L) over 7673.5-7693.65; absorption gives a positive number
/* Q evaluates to -0.84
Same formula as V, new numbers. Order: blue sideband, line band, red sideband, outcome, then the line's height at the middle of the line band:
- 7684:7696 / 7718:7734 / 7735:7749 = 0.030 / 20.1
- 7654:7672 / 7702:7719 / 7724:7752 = 0.016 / 19.7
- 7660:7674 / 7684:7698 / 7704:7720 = -0.043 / 19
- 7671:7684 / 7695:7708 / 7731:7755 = 0.008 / 20.4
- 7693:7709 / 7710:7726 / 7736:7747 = 0.063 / 20.3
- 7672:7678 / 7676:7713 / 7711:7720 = -0.040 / 19.4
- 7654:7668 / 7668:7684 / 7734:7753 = -0.036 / 19.5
